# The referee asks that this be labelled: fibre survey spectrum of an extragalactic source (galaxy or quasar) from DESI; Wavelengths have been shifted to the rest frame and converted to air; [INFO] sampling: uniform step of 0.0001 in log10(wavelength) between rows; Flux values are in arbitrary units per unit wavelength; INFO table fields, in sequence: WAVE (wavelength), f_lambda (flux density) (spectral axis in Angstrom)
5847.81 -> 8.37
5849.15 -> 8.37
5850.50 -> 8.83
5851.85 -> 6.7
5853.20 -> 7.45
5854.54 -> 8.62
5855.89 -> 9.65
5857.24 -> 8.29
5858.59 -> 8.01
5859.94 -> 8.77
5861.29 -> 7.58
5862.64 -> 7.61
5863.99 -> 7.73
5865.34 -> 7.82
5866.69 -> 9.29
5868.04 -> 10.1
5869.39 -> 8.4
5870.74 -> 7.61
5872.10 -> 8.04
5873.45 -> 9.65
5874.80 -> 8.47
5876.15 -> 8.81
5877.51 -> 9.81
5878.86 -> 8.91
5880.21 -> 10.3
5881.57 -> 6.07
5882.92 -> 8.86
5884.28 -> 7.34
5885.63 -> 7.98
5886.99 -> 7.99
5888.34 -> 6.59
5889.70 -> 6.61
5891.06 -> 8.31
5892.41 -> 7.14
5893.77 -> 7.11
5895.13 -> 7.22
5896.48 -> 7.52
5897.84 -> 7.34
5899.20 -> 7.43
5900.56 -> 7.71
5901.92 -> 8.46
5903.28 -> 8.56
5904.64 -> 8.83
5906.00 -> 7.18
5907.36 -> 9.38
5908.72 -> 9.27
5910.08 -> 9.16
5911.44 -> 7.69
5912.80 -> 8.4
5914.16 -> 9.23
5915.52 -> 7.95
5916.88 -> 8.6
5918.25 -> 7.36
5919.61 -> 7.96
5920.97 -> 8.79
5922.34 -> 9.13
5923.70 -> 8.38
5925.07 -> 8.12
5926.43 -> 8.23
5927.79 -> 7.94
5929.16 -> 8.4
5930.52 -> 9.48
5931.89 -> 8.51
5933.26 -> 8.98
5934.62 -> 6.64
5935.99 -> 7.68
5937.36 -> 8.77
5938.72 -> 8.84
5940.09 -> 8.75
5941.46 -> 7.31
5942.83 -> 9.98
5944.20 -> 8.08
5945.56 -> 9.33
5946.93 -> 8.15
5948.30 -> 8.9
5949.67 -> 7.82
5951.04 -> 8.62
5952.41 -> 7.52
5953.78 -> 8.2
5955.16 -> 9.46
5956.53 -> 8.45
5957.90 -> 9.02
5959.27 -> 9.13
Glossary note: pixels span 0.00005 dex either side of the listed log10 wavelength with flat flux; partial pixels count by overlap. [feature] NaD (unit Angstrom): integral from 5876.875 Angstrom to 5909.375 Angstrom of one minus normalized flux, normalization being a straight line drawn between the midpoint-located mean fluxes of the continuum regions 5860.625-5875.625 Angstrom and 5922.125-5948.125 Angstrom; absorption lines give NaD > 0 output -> 1.6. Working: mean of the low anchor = 8.4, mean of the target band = 7.99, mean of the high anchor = 8.46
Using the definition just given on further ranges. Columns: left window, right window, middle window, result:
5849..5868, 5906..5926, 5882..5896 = 1.5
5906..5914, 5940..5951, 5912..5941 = 0.8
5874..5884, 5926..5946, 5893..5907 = 1.4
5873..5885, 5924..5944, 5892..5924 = 1.3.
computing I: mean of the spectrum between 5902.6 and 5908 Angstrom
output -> 8.48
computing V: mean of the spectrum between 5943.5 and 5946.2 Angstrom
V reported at 8.73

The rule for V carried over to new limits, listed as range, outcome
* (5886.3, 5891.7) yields 7.36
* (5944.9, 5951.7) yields 8.56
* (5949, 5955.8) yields 8.31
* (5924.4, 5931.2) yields 8.45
